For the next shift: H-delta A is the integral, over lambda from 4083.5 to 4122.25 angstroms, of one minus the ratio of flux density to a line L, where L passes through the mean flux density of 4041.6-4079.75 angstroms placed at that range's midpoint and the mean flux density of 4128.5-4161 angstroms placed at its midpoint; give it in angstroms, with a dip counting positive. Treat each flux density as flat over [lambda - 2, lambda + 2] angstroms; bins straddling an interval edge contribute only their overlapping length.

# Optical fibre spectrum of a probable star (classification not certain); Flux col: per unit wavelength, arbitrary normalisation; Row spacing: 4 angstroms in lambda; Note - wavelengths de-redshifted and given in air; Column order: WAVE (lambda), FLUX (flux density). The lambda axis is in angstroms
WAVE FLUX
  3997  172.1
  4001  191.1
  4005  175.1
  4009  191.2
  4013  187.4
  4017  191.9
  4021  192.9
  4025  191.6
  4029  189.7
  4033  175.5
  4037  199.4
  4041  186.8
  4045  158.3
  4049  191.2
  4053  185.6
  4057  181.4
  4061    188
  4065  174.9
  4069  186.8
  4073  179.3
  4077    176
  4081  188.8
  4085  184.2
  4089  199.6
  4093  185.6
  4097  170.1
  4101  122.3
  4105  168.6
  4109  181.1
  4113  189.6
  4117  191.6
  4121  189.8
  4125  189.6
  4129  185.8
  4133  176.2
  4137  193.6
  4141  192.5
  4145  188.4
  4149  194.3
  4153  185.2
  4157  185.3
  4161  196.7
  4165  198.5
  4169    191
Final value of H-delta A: 1.37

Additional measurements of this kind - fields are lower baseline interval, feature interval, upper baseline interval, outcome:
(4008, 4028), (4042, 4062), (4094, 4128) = 0.49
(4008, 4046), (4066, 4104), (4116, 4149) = 2.28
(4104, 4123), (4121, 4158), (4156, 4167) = 0.37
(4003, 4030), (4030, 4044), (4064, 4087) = 0.07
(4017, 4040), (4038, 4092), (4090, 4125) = 0.02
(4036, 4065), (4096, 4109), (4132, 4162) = 2.08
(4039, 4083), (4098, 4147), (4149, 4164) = 1.77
